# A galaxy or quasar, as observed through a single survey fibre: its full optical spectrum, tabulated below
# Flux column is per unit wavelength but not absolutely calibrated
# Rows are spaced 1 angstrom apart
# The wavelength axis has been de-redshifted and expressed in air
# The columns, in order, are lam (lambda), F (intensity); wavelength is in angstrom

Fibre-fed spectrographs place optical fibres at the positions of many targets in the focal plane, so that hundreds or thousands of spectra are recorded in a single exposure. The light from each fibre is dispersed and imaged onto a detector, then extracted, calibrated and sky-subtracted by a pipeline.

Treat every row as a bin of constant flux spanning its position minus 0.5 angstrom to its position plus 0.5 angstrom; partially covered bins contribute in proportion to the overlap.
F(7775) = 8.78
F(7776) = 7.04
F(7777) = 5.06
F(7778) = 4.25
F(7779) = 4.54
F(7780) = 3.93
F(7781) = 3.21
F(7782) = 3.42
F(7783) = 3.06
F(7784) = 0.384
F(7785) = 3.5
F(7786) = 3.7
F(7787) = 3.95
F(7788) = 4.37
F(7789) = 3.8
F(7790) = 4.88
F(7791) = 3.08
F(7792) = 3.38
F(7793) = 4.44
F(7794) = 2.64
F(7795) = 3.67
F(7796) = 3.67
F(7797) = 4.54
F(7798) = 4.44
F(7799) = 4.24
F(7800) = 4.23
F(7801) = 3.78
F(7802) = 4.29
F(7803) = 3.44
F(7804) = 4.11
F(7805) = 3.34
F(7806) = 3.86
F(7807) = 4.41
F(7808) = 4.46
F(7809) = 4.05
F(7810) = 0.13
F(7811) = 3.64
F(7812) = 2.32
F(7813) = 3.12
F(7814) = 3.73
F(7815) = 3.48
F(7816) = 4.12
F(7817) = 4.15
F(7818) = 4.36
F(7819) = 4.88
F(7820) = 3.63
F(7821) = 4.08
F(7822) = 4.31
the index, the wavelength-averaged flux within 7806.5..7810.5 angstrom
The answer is 3.26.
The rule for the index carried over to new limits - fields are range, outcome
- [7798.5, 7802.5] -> 4.13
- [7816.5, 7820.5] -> 4.26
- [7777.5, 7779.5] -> 4.39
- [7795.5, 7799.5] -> 4.22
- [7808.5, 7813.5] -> 2.65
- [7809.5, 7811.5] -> 1.89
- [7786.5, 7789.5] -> 4.04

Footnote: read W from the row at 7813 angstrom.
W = 3.12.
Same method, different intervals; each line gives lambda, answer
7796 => 3.67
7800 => 4.23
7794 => 2.64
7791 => 3.08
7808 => 4.46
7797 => 4.54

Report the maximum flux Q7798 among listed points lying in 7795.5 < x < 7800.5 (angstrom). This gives 4.54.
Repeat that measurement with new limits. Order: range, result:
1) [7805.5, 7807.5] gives 4.41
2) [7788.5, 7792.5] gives 4.88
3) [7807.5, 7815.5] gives 4.46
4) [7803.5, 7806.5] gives 4.11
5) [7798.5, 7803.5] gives 4.29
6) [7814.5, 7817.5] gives 4.15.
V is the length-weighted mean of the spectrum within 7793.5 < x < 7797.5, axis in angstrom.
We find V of 3.63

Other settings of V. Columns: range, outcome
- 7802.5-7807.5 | 3.83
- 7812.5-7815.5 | 3.44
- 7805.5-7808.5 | 4.24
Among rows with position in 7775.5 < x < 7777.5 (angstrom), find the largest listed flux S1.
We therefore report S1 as 7.04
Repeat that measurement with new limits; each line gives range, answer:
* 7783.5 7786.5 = 3.7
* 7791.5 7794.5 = 4.44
